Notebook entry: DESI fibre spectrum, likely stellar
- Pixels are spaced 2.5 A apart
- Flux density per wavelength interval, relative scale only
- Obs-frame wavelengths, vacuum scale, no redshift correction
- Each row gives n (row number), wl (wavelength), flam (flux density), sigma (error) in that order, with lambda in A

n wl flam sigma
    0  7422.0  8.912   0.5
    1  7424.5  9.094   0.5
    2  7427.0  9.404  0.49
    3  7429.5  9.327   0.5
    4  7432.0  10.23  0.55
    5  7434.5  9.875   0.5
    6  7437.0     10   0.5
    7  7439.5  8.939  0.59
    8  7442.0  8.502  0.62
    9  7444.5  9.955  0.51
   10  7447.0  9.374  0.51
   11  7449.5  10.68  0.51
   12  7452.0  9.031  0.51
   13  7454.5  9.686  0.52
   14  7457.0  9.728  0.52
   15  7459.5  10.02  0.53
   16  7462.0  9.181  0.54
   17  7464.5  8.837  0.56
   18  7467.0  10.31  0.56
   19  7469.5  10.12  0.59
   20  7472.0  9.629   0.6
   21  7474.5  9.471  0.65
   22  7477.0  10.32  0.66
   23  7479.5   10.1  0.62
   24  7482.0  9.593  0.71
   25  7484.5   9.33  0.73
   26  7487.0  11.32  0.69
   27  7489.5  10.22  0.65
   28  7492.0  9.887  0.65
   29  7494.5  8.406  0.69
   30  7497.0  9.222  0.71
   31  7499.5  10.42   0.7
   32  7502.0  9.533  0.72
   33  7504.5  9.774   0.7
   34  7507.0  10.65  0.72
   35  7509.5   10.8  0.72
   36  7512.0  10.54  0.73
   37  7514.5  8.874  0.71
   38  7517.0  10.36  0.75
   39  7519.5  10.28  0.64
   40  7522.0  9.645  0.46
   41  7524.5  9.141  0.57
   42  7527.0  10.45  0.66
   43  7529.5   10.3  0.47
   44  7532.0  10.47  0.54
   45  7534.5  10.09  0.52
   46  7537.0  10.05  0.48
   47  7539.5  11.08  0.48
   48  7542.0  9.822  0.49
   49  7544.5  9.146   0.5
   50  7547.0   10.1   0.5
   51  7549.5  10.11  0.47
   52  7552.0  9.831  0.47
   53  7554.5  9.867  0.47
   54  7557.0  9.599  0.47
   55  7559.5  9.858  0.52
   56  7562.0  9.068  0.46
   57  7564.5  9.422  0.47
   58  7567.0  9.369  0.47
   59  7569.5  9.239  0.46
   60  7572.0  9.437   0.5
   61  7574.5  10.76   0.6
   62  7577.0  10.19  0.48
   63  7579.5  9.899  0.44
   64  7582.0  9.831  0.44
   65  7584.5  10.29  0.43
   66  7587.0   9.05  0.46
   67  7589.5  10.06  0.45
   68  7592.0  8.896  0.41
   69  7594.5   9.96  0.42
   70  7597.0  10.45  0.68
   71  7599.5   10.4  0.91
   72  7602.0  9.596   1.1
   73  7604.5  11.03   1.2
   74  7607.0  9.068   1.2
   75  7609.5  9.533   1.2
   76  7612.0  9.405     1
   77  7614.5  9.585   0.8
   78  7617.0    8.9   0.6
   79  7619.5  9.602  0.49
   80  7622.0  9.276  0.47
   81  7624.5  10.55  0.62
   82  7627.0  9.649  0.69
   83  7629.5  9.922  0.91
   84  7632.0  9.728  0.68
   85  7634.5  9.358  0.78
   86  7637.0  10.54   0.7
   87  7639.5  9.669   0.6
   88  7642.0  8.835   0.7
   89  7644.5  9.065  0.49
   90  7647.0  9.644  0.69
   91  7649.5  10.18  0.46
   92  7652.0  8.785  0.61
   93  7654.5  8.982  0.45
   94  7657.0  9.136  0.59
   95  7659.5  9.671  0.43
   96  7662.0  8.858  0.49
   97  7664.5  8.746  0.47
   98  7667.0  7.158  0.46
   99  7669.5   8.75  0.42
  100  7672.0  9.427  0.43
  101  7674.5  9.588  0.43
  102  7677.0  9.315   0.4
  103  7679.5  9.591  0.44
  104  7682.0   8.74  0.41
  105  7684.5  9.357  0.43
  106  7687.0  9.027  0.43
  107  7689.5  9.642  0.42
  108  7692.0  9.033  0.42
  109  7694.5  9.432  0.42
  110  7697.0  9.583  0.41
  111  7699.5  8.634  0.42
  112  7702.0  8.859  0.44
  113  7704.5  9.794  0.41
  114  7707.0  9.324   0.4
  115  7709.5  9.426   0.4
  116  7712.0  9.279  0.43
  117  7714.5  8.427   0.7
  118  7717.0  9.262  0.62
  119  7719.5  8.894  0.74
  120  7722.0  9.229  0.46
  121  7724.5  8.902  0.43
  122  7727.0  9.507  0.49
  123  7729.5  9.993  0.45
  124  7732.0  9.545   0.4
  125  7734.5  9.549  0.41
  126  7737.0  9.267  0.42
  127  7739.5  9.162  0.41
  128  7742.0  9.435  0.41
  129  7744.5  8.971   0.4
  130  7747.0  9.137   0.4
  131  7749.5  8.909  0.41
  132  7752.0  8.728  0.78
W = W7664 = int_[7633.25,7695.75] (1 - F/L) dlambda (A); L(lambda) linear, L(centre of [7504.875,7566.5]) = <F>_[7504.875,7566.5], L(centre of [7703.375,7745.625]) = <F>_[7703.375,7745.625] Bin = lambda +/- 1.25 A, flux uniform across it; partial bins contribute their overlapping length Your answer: 1.9 A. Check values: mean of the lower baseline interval 9.97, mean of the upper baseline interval 9.29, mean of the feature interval 9.22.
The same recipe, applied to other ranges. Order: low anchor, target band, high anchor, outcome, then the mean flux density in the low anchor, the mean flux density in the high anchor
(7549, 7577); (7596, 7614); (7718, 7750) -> -0.58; 9.7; 9.28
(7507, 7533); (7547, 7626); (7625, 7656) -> 0.40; 10.1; 9.55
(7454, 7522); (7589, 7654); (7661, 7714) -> -2.10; 9.87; 9.11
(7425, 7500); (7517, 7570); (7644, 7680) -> -2.33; 9.69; 9.12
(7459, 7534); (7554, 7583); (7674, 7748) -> -0.05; 9.91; 9.26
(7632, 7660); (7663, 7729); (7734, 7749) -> 1.47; 9.45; 9.22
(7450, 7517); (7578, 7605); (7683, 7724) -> -1.16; 9.83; 9.19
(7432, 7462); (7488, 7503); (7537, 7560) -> 0.20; 9.62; 9.94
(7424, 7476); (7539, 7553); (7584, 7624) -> -0.43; 9.6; 9.7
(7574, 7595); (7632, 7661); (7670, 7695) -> 0.15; 9.85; 9.29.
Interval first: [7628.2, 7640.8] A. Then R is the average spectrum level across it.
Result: 9.84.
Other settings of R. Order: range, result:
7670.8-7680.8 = 9.48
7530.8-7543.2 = 10.3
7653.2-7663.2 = 9.16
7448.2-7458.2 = 9.78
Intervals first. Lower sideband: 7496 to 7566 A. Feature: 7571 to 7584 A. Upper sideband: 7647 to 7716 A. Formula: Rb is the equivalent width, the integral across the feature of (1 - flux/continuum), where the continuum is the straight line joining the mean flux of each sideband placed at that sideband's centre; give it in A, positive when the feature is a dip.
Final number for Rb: -0.5 A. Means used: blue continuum 9.95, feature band 10.1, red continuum 9.15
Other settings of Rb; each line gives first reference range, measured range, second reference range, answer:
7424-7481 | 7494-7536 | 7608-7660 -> -1.6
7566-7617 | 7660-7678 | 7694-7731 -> 1.1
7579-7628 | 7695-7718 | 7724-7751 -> 0.6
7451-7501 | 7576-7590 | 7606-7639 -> -0.3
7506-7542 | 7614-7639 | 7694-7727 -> -0.2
